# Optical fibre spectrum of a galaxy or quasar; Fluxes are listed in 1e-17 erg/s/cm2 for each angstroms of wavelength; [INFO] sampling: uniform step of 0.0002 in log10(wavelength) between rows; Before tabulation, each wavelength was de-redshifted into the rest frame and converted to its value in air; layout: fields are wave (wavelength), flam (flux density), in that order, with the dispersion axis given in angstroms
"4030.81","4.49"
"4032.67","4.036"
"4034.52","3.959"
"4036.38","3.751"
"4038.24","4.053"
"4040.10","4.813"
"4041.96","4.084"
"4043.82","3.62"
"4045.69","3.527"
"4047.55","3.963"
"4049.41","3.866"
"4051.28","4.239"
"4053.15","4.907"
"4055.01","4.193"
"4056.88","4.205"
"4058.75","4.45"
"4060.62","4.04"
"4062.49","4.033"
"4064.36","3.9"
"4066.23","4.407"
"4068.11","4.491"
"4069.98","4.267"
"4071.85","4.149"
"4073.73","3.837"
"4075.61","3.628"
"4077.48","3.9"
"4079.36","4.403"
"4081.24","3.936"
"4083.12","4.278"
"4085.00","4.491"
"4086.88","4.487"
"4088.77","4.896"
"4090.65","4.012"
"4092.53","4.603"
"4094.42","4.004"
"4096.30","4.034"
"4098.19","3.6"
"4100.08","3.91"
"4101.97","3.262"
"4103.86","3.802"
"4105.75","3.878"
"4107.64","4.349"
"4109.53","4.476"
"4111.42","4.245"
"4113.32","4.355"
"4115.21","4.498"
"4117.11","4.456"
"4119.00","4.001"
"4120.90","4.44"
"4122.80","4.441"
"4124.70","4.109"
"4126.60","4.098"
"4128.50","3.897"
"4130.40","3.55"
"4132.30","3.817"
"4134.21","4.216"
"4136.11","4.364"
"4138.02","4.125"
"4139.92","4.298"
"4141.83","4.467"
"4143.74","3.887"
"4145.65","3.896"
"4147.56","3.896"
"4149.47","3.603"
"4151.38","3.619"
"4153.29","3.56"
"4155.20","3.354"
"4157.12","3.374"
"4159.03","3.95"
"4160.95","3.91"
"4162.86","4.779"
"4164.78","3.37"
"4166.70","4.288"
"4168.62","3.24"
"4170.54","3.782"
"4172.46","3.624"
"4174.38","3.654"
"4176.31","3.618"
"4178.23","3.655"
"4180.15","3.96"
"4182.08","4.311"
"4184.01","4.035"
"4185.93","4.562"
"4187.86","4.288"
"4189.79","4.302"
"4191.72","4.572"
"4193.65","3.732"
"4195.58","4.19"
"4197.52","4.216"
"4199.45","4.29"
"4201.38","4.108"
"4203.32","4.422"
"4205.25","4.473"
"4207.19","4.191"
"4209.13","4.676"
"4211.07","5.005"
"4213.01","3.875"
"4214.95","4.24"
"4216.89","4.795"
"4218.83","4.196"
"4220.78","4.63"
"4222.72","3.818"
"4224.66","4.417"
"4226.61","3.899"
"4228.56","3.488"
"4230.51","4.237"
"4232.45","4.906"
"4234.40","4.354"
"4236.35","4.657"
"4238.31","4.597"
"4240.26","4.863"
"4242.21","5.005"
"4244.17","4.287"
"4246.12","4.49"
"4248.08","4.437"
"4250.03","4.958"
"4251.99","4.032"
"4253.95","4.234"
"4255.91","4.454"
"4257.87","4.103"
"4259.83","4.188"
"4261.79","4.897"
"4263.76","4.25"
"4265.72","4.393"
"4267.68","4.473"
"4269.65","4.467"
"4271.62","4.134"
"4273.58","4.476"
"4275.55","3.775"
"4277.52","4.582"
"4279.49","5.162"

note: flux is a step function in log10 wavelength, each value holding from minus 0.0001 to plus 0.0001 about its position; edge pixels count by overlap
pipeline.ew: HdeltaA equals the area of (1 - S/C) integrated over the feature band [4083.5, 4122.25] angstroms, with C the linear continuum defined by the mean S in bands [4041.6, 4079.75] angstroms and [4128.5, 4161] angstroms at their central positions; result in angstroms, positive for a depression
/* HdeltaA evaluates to -2.0 angstroms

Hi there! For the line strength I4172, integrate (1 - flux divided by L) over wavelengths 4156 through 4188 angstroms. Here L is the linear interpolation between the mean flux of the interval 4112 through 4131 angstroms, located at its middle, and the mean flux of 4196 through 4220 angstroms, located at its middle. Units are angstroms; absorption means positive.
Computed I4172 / 3.02 angstroms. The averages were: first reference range 4.2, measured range 3.89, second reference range 4.37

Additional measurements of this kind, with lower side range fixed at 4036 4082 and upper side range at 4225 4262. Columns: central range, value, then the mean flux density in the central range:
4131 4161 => 2.6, 3.89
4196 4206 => 0.1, 4.29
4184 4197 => 0.2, 4.25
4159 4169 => 0.8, 3.96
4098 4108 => 1.0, 3.78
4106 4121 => -0.4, 4.33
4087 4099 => -0.1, 4.22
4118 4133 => 0.6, 4.05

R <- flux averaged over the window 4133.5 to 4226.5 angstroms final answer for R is 4.08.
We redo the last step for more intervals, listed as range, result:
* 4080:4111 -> 4.13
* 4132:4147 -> 4.14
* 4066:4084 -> 4.12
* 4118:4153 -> 4.03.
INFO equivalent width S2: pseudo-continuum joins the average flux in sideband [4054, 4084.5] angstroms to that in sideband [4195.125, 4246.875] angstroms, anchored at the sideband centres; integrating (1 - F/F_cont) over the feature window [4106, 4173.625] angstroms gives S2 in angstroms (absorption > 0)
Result 3.9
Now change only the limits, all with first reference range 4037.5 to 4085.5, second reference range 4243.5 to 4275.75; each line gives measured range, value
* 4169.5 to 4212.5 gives 1.3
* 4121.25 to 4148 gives 0.9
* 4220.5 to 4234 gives 0.5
